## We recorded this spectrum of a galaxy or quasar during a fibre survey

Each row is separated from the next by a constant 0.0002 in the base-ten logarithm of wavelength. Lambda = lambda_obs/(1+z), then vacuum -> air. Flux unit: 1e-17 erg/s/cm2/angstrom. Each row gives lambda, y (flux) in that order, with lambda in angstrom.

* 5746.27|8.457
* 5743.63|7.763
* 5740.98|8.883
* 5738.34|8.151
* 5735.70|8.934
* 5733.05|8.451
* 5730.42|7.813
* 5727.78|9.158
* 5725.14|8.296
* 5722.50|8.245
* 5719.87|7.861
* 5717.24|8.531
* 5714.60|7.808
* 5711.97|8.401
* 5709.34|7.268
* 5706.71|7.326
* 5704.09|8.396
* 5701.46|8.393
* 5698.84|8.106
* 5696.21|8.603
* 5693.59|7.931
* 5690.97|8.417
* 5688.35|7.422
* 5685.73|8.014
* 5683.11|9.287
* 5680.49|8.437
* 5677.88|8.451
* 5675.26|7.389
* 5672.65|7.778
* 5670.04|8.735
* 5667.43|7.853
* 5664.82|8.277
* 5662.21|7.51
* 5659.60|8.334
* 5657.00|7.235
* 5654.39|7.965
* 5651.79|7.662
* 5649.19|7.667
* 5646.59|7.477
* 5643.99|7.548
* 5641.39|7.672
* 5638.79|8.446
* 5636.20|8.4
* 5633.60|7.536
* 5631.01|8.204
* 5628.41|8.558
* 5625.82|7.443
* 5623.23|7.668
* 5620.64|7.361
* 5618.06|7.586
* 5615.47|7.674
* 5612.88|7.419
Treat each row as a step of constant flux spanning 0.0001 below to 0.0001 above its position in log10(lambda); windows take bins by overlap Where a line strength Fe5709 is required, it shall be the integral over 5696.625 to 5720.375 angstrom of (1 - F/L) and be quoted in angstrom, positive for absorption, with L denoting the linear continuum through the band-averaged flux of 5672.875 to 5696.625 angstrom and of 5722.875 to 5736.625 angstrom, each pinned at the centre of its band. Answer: 0.9 angstrom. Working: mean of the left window 8.18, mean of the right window 8.49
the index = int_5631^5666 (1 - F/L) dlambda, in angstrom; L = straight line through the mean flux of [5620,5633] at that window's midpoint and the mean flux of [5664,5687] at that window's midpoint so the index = 0.8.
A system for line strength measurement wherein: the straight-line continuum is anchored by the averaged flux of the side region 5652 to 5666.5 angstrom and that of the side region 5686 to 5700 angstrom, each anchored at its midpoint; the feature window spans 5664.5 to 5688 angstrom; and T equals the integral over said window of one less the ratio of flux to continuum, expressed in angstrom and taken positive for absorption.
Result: -0.7 angstrom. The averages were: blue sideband 7.85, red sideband 8.09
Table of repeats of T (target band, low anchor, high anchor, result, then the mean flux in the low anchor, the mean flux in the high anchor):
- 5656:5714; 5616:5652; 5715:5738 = 0.3 angstrom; 7.8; 8.37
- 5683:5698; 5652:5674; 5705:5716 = -0.7 angstrom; 7.95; 7.73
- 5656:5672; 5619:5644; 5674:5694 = 0.2 angstrom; 7.9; 8.18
